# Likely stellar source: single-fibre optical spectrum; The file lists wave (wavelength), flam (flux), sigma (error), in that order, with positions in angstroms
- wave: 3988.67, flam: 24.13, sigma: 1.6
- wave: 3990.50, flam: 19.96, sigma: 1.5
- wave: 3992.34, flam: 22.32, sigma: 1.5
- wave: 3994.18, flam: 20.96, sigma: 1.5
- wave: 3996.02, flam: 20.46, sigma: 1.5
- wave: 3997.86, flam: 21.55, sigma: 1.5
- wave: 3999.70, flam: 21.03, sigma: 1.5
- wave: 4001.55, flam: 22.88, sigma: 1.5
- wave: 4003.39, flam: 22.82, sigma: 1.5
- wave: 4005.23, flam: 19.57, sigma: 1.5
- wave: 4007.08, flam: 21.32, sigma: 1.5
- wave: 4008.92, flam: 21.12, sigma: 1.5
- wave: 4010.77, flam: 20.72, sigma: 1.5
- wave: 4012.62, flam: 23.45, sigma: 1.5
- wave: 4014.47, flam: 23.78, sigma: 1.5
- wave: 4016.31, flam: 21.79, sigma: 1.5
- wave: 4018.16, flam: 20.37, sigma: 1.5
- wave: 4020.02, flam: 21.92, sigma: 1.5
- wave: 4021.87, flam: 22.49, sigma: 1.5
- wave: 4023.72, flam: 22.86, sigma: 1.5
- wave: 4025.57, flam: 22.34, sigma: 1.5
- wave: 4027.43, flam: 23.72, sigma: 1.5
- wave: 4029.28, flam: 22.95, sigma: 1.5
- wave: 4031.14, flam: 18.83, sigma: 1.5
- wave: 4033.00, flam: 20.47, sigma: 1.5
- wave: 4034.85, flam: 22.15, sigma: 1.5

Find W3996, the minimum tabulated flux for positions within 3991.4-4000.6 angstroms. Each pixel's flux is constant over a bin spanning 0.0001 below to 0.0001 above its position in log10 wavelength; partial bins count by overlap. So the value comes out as 20.46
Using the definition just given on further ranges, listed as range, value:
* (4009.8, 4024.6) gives 20.37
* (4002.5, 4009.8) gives 19.57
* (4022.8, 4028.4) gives 22.34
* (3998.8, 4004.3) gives 21.03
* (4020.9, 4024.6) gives 22.49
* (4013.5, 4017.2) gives 21.79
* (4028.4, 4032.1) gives 18.83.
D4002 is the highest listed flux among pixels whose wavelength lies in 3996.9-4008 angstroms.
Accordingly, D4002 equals 22.88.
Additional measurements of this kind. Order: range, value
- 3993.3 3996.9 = 20.96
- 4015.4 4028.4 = 23.72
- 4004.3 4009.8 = 21.32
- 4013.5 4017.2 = 23.78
